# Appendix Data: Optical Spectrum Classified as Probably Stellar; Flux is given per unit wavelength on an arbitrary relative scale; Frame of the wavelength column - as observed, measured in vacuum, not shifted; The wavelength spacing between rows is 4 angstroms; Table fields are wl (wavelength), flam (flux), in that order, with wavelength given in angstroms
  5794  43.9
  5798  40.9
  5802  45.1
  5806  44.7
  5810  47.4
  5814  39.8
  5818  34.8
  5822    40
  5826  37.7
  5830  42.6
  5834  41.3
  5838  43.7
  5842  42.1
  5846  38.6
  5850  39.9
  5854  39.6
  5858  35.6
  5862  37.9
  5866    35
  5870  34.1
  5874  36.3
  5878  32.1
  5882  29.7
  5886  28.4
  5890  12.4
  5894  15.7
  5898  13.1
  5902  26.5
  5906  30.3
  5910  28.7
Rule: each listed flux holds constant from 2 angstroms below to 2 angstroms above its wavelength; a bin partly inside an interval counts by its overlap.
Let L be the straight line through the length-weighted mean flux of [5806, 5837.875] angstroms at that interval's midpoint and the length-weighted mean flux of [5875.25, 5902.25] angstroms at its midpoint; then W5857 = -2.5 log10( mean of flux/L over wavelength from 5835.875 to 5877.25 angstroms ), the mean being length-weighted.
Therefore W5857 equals -0.21 mag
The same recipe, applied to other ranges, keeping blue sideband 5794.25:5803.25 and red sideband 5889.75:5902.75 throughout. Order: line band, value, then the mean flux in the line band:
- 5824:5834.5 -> -0.168 mag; 40.4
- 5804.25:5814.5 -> -0.114 mag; 44.6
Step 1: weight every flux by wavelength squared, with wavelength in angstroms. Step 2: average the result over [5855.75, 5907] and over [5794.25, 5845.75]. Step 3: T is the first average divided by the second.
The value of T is 0.7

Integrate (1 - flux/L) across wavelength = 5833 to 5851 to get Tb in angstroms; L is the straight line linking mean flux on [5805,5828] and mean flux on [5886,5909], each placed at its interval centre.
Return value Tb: -3.6 angstroms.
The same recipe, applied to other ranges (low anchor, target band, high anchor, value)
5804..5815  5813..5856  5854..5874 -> 0.47 angstroms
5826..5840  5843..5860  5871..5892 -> -0.94 angstroms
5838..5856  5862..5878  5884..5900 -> -3.69 angstroms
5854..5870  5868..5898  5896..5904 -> 2.00 angstroms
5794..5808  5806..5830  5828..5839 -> 1.37 angstroms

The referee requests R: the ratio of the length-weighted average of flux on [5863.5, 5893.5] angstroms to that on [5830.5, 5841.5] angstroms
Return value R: 0.69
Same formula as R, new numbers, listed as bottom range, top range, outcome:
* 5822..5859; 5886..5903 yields 0.44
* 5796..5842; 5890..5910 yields 0.51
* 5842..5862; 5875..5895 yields 0.64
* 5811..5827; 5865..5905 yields 0.68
